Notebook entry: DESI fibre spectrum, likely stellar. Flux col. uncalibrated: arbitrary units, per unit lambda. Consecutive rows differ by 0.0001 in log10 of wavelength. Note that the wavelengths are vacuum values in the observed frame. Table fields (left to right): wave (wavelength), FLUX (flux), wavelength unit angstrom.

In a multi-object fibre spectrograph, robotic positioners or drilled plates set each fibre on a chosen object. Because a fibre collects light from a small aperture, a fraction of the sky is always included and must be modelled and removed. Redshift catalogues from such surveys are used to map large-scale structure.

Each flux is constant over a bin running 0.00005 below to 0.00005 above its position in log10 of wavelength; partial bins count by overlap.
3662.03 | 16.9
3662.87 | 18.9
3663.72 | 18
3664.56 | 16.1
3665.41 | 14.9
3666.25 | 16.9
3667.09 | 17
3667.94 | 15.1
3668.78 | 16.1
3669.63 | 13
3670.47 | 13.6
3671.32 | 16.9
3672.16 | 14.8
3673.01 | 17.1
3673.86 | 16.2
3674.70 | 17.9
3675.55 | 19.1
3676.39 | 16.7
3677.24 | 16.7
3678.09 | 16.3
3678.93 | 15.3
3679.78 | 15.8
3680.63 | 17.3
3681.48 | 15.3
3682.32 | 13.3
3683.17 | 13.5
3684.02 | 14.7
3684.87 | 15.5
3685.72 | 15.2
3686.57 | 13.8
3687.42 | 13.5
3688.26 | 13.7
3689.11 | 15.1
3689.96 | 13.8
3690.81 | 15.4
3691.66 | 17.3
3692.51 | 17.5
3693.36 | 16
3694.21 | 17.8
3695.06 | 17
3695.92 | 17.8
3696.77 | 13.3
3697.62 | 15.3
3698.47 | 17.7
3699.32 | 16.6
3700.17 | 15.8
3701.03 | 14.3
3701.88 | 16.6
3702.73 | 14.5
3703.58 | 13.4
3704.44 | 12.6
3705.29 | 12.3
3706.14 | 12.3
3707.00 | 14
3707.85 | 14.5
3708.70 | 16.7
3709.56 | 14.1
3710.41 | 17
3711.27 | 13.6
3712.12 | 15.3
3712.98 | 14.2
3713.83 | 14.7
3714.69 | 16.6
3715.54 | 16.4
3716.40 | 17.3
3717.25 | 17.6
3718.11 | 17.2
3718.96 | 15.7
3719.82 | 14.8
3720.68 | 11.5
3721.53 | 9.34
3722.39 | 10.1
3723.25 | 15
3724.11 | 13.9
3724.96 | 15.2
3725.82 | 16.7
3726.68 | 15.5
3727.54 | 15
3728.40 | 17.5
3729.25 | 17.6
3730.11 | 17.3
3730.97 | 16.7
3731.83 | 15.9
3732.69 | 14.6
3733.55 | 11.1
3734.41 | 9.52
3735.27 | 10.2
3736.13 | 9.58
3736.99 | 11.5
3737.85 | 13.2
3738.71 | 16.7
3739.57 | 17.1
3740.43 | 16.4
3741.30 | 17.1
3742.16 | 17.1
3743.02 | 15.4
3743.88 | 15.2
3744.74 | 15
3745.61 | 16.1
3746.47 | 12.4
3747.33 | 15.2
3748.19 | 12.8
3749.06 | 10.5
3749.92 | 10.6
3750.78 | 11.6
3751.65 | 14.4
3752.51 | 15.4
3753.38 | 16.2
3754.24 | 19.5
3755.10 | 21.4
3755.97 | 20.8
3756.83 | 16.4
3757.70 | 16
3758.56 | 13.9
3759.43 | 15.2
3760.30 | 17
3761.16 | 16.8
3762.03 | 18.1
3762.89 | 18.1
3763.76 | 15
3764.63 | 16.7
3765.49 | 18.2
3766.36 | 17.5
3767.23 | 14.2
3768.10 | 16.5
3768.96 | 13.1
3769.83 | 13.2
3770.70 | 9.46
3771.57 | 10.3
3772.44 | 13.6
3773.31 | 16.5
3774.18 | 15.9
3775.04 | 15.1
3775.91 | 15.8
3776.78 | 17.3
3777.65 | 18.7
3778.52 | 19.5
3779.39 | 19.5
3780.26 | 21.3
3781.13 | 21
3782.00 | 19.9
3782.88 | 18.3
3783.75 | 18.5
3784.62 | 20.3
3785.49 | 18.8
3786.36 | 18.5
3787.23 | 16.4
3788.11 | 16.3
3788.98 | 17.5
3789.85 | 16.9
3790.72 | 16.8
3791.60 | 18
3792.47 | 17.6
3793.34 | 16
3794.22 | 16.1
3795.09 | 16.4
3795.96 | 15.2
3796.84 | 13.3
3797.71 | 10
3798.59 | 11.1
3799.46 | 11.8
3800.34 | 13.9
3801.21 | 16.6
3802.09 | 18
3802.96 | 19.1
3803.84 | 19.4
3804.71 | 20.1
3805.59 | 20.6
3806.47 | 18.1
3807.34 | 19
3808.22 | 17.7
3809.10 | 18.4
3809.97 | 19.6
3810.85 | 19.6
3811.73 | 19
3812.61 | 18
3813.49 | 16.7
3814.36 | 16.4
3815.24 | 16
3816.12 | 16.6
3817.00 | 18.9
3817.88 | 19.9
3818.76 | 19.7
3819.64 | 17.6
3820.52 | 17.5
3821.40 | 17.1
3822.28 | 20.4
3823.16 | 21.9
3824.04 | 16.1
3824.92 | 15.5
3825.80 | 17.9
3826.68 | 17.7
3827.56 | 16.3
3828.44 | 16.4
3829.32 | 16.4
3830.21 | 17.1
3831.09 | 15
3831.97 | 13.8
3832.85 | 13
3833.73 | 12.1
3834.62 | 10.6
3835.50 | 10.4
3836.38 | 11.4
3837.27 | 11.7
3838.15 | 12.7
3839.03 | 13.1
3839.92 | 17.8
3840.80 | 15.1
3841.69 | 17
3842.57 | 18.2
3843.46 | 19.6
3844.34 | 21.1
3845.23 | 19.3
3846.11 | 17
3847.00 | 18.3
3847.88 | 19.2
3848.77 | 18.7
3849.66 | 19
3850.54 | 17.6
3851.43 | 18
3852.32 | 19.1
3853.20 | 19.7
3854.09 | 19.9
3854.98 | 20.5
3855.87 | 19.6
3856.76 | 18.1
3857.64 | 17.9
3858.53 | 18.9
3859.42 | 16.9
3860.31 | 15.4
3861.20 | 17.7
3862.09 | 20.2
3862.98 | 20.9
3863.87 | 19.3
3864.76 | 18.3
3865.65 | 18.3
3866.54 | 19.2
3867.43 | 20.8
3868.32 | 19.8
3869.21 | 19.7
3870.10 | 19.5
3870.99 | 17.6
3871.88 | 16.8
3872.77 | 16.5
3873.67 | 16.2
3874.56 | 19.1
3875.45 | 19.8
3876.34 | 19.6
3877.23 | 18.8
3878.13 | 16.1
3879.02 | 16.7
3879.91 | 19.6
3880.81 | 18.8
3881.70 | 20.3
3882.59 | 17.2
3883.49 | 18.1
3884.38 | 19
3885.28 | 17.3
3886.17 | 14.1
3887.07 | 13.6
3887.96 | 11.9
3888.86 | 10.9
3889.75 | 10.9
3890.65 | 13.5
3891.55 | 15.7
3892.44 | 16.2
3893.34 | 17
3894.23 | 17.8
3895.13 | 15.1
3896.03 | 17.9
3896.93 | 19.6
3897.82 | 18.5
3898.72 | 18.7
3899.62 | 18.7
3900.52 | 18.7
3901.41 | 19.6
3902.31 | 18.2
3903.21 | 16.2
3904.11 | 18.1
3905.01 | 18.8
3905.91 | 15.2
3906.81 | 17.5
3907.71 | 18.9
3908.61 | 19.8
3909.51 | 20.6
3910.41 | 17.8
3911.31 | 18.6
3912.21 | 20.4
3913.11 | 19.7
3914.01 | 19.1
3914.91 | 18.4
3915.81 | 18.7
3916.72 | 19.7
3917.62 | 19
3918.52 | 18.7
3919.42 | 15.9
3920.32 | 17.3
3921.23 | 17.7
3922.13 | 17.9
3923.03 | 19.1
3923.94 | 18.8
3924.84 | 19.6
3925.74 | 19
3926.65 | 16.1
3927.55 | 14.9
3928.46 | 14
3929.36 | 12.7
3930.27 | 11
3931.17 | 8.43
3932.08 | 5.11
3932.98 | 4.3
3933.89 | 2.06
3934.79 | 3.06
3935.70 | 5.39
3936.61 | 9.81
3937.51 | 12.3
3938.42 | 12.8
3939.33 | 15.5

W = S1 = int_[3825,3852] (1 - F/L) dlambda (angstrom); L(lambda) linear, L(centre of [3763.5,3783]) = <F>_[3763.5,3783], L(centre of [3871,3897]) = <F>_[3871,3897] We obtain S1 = 0.8 angstrom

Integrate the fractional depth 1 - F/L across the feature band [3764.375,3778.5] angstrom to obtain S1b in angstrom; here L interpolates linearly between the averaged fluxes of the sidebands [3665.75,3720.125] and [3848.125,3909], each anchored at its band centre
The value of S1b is 1.1 angstrom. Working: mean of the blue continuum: 15.5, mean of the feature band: 15.2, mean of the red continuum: 17.8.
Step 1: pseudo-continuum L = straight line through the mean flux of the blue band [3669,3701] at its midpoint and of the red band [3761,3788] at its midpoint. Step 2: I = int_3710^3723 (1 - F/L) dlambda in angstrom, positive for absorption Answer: 1.08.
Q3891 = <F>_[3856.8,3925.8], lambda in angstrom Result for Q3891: 17.9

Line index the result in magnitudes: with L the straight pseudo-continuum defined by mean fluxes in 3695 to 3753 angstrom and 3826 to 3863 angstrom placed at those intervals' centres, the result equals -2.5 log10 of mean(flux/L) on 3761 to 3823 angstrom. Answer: -0.08 mag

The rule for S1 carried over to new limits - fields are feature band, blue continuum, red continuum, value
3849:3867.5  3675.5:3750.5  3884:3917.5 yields -2.2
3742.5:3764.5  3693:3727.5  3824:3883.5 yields 0.2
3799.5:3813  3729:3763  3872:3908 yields -2.0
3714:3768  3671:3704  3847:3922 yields 3.8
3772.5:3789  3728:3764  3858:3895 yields -2.4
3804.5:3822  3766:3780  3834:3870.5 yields -1.8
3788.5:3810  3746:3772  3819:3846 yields -1.3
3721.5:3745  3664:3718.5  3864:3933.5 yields 1.9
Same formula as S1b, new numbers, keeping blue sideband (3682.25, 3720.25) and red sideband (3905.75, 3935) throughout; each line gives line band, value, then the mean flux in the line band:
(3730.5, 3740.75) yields 1.2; 13.5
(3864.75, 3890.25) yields -2.7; 17.4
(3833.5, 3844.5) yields 0.7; 14.6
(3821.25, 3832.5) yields -1.0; 17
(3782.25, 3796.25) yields -1.7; 17.4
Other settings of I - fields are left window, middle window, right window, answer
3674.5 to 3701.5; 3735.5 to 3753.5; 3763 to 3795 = 2.43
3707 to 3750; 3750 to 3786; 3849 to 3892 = -2.65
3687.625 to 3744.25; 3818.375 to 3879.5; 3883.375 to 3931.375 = -3.86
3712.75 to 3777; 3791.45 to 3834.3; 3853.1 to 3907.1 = -1.34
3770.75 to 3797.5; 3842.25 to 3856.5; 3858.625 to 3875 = -0.70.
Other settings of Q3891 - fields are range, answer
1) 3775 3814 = 17.5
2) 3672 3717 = 15.5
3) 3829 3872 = 17.3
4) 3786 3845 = 16.6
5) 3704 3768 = 15.1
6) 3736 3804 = 16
